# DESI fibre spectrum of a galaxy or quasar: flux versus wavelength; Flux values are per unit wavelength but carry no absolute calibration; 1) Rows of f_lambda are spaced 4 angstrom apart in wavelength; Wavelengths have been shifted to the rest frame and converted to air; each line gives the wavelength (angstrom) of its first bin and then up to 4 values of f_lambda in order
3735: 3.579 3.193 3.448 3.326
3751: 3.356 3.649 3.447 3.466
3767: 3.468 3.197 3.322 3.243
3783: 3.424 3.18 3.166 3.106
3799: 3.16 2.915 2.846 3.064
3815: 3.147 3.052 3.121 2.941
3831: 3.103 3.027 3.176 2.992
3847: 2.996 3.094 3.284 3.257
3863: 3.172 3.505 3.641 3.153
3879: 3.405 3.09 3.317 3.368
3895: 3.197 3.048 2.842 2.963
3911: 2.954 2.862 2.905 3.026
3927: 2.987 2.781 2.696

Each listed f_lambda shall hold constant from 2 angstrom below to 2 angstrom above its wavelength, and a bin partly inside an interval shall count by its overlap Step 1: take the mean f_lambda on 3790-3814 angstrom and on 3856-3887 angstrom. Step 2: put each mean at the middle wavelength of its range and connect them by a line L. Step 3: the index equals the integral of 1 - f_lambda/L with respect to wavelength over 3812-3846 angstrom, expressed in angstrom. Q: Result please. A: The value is 0.9 angstrom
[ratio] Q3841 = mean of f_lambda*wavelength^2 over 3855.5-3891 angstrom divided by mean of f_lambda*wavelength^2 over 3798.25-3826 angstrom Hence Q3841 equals 1.13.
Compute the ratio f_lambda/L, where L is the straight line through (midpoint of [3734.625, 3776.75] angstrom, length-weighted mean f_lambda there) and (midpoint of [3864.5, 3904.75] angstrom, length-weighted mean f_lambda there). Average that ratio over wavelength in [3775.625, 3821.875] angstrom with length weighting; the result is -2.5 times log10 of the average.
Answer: 0.08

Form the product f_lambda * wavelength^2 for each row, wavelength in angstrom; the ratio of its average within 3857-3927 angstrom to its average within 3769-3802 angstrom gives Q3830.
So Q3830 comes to 1.04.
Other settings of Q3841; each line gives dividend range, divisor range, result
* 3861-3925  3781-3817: 1.06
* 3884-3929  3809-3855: 1.03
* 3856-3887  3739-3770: 1.03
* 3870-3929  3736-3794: 1.00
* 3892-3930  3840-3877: 0.95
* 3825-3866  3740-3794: 0.97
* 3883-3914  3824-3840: 1.05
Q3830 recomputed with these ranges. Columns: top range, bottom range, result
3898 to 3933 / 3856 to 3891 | 0.90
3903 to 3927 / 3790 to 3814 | 1.02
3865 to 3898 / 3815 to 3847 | 1.12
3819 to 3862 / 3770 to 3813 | 1.01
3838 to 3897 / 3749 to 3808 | 1.04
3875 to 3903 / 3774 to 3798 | 1.05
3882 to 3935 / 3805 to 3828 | 1.04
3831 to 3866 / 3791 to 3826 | 1.05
